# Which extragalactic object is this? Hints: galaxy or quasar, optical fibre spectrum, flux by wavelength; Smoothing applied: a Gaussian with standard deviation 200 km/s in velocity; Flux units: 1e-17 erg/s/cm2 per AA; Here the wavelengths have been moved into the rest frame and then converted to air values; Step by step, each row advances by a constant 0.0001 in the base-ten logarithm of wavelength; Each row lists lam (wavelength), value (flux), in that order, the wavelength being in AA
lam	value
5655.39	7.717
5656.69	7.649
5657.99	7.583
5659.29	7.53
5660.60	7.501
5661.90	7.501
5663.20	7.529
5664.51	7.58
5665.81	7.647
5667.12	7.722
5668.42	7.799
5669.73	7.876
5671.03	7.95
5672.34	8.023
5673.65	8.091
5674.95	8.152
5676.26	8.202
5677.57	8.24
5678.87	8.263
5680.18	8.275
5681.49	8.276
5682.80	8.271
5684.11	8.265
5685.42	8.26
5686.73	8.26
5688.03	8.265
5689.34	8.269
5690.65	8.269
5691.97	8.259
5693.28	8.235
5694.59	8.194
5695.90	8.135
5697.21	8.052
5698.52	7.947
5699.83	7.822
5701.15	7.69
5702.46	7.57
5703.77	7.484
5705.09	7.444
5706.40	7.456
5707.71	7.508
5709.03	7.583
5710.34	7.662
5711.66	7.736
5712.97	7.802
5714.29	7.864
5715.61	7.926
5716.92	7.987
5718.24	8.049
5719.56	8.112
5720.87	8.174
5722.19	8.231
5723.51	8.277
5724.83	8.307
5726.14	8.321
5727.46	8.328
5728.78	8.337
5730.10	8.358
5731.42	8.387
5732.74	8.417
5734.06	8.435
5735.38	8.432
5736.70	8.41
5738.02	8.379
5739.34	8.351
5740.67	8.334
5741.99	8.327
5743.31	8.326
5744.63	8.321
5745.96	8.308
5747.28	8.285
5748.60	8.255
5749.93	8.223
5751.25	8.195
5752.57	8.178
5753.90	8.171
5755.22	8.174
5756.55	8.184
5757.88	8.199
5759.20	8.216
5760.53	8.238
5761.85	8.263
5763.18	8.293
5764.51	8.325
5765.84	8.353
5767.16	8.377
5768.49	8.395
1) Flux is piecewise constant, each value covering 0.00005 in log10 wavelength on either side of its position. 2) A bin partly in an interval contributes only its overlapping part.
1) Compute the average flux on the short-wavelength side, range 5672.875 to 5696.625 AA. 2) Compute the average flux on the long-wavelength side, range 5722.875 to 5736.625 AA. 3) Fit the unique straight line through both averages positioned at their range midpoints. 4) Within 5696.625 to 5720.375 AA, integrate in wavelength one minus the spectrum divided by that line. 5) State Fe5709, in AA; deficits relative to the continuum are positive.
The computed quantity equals 1.5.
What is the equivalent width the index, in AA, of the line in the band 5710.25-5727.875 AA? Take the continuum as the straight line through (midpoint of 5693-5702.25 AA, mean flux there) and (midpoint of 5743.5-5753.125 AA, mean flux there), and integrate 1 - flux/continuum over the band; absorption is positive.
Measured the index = 0.1 AA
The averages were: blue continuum 7.98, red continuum 8.26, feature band 8.06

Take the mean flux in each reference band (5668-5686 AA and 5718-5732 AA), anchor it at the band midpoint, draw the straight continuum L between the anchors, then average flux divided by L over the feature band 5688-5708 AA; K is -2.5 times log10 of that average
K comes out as 0.04 mag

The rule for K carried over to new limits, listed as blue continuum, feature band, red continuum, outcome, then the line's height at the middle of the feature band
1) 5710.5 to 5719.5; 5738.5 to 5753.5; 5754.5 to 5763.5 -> -0.02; 8.12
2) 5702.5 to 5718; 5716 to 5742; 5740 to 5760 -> -0.05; 7.95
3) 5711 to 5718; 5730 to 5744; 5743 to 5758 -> -0.04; 8.1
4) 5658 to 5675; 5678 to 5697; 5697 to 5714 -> -0.07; 7.7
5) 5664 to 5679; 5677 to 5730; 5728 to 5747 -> 0.02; 8.15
